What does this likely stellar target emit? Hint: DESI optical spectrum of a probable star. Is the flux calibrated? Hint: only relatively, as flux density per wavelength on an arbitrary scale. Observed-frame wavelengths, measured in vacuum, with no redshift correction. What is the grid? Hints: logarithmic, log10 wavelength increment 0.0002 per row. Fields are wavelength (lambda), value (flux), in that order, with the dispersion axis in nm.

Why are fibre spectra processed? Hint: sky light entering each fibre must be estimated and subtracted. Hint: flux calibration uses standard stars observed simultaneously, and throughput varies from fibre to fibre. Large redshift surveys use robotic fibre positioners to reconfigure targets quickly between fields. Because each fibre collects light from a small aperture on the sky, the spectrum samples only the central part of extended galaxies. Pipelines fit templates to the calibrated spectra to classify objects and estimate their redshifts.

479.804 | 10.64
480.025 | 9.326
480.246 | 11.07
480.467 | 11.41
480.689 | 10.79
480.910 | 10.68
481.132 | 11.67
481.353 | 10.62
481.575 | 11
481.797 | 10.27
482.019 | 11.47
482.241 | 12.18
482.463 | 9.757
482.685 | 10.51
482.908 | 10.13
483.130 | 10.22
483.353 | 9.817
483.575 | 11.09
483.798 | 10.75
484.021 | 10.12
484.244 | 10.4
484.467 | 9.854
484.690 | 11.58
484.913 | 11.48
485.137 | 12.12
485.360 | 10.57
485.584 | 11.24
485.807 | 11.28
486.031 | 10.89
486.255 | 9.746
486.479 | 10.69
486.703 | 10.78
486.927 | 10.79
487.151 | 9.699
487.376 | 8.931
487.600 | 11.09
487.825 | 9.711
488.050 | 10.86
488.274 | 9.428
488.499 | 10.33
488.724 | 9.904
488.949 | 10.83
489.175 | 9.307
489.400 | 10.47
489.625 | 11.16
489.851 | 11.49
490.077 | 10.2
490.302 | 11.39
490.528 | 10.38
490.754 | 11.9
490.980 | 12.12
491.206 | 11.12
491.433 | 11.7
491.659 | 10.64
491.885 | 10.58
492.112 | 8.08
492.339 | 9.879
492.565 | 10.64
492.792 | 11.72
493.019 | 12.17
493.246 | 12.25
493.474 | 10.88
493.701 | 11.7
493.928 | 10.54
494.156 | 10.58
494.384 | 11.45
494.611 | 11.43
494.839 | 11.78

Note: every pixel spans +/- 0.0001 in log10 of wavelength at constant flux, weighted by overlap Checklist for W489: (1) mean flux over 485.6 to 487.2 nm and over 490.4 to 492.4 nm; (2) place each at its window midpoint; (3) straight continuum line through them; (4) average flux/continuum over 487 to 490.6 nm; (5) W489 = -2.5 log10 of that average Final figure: 0.04 mag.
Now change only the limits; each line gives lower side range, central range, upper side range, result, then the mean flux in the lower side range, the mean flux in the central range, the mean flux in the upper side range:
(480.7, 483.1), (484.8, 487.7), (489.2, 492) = 0.021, 10.8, 10.7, 11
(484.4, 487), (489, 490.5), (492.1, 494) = 0.033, 10.9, 10.7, 11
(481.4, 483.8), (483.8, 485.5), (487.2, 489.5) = -0.044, 10.6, 10.9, 10.1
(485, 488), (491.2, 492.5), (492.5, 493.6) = 0.111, 10.6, 10.3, 11.6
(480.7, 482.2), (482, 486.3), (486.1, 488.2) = -0.012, 11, 10.8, 10.3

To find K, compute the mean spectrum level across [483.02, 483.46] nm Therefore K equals 10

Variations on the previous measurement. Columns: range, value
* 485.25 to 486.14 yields 11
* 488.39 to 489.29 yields 10.1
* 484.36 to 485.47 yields 11.1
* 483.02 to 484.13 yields 10.4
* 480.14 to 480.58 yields 11.2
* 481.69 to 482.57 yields 10.9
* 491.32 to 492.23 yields 10.2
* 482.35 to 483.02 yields 10.1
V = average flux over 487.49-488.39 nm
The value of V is 10.3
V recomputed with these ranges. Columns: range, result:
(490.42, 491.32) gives 11.4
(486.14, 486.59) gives 10.2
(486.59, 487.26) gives 10.4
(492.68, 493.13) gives 11.9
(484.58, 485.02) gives 11.5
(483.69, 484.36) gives 10.4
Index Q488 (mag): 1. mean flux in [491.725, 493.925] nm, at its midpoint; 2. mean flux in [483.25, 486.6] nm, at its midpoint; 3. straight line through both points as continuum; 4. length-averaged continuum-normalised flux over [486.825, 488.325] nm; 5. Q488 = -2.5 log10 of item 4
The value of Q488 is 0.07 mag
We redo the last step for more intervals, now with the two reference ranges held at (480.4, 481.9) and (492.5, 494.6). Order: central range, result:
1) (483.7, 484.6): 0.07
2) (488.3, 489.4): 0.11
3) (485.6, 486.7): 0.04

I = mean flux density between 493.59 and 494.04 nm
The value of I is 11.1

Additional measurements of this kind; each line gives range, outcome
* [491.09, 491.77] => 11.2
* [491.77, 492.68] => 9.8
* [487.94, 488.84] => 10.1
